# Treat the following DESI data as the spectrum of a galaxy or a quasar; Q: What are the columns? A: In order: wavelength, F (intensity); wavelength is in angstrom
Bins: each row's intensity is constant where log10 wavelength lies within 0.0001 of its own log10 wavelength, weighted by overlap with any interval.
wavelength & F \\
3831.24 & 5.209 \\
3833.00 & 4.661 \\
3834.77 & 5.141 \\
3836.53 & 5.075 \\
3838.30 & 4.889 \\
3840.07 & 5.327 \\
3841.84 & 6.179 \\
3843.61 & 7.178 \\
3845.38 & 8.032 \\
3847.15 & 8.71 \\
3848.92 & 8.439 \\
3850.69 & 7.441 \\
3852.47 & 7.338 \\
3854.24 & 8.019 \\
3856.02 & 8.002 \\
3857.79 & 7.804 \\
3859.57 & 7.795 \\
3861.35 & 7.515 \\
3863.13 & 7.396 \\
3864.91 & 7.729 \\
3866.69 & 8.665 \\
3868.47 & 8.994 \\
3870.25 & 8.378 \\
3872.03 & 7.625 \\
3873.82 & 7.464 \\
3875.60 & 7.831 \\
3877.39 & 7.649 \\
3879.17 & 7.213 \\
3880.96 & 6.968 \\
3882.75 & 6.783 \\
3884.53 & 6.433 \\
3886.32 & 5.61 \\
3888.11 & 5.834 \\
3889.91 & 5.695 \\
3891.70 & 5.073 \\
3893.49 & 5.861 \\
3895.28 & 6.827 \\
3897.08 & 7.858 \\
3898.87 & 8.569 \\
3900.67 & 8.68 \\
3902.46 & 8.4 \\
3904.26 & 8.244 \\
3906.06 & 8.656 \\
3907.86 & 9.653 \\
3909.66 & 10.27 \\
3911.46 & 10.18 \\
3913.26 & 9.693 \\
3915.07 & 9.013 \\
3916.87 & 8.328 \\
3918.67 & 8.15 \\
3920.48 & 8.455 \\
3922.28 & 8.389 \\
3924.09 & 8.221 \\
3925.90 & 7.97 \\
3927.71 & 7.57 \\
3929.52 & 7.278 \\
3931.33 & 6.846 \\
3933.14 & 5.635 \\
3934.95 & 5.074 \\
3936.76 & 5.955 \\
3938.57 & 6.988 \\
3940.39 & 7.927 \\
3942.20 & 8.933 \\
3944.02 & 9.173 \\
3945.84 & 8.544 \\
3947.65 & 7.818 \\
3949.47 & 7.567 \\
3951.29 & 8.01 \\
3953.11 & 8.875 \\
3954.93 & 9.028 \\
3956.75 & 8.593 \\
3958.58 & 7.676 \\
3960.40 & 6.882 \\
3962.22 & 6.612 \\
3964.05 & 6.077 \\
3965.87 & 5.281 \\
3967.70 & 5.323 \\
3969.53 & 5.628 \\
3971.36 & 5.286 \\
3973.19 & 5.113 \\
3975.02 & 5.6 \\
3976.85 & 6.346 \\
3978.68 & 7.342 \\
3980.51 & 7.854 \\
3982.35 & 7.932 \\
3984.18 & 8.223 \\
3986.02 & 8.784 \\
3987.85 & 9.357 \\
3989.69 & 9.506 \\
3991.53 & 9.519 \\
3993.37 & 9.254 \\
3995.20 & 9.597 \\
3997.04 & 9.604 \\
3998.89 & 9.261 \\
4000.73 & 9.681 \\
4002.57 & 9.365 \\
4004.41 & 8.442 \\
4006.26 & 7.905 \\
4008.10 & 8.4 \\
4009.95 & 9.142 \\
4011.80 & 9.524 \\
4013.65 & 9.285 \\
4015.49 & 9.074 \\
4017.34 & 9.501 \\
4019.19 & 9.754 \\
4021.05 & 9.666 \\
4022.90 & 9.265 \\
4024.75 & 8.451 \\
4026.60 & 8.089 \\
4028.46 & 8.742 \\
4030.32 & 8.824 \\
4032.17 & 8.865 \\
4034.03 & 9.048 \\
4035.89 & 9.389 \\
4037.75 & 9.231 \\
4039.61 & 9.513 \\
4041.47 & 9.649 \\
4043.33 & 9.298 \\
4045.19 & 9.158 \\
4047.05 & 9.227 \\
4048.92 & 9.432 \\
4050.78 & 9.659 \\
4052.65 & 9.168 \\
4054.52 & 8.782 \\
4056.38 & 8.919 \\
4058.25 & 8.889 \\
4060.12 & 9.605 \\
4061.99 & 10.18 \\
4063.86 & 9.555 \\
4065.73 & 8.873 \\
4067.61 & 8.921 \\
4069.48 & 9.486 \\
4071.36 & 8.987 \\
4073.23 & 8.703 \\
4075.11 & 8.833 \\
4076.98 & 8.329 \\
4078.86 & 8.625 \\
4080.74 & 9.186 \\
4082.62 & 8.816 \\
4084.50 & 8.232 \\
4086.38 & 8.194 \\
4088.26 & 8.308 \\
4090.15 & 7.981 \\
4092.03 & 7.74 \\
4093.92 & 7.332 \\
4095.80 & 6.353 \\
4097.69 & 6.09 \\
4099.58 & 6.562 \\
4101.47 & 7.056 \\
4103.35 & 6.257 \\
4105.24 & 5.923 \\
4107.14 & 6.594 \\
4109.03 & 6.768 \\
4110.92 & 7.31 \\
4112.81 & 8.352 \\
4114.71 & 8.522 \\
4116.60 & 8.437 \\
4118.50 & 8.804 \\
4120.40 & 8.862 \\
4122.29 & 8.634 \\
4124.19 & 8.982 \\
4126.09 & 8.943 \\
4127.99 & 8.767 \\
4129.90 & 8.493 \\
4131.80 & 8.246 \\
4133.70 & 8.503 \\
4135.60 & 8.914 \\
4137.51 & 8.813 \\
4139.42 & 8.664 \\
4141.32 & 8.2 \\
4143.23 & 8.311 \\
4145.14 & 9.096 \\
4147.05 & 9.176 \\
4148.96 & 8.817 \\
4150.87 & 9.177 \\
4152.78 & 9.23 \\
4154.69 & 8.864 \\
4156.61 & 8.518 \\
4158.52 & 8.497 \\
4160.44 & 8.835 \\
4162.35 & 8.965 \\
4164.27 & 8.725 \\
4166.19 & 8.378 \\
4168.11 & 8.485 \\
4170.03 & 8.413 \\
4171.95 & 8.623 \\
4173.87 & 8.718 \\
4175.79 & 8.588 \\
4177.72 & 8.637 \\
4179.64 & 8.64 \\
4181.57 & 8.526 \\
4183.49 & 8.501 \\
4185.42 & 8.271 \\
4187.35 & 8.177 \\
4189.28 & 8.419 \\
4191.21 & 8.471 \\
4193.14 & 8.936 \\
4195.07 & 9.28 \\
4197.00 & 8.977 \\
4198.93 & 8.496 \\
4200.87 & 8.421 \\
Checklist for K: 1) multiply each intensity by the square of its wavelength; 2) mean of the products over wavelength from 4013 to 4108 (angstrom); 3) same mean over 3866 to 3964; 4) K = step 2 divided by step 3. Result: 1.20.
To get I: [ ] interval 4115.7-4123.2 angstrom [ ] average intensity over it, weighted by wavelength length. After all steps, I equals 8.69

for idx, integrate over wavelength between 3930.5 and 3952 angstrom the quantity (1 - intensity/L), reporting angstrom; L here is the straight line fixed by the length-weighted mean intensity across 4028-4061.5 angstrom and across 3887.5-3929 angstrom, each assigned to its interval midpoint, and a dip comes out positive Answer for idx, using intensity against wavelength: 2.54 angstrom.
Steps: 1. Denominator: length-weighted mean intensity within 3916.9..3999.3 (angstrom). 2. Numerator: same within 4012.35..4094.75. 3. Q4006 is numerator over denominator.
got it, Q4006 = 1.2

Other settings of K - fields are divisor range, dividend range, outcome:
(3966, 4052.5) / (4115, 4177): 1.09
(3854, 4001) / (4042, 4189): 1.21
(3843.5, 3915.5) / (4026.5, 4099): 1.23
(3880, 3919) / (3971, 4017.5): 1.14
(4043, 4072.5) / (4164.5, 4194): 0.98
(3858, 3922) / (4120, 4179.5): 1.27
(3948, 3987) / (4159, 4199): 1.35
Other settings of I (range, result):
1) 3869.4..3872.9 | 8.01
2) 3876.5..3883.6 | 7.16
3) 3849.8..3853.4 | 7.4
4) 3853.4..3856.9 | 8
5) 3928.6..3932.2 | 7.06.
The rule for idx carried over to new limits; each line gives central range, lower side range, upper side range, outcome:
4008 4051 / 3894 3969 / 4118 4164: -4.7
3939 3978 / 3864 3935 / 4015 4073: 5.4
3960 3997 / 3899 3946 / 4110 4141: 4.2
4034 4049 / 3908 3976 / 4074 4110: -3.6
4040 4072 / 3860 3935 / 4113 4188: -3.8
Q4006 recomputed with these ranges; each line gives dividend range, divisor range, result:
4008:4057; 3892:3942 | 1.16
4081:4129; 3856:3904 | 1.06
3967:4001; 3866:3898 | 1.11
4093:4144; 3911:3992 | 1.04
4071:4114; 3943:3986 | 1.06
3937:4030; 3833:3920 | 1.08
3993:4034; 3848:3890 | 1.21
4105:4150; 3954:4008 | 1.08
